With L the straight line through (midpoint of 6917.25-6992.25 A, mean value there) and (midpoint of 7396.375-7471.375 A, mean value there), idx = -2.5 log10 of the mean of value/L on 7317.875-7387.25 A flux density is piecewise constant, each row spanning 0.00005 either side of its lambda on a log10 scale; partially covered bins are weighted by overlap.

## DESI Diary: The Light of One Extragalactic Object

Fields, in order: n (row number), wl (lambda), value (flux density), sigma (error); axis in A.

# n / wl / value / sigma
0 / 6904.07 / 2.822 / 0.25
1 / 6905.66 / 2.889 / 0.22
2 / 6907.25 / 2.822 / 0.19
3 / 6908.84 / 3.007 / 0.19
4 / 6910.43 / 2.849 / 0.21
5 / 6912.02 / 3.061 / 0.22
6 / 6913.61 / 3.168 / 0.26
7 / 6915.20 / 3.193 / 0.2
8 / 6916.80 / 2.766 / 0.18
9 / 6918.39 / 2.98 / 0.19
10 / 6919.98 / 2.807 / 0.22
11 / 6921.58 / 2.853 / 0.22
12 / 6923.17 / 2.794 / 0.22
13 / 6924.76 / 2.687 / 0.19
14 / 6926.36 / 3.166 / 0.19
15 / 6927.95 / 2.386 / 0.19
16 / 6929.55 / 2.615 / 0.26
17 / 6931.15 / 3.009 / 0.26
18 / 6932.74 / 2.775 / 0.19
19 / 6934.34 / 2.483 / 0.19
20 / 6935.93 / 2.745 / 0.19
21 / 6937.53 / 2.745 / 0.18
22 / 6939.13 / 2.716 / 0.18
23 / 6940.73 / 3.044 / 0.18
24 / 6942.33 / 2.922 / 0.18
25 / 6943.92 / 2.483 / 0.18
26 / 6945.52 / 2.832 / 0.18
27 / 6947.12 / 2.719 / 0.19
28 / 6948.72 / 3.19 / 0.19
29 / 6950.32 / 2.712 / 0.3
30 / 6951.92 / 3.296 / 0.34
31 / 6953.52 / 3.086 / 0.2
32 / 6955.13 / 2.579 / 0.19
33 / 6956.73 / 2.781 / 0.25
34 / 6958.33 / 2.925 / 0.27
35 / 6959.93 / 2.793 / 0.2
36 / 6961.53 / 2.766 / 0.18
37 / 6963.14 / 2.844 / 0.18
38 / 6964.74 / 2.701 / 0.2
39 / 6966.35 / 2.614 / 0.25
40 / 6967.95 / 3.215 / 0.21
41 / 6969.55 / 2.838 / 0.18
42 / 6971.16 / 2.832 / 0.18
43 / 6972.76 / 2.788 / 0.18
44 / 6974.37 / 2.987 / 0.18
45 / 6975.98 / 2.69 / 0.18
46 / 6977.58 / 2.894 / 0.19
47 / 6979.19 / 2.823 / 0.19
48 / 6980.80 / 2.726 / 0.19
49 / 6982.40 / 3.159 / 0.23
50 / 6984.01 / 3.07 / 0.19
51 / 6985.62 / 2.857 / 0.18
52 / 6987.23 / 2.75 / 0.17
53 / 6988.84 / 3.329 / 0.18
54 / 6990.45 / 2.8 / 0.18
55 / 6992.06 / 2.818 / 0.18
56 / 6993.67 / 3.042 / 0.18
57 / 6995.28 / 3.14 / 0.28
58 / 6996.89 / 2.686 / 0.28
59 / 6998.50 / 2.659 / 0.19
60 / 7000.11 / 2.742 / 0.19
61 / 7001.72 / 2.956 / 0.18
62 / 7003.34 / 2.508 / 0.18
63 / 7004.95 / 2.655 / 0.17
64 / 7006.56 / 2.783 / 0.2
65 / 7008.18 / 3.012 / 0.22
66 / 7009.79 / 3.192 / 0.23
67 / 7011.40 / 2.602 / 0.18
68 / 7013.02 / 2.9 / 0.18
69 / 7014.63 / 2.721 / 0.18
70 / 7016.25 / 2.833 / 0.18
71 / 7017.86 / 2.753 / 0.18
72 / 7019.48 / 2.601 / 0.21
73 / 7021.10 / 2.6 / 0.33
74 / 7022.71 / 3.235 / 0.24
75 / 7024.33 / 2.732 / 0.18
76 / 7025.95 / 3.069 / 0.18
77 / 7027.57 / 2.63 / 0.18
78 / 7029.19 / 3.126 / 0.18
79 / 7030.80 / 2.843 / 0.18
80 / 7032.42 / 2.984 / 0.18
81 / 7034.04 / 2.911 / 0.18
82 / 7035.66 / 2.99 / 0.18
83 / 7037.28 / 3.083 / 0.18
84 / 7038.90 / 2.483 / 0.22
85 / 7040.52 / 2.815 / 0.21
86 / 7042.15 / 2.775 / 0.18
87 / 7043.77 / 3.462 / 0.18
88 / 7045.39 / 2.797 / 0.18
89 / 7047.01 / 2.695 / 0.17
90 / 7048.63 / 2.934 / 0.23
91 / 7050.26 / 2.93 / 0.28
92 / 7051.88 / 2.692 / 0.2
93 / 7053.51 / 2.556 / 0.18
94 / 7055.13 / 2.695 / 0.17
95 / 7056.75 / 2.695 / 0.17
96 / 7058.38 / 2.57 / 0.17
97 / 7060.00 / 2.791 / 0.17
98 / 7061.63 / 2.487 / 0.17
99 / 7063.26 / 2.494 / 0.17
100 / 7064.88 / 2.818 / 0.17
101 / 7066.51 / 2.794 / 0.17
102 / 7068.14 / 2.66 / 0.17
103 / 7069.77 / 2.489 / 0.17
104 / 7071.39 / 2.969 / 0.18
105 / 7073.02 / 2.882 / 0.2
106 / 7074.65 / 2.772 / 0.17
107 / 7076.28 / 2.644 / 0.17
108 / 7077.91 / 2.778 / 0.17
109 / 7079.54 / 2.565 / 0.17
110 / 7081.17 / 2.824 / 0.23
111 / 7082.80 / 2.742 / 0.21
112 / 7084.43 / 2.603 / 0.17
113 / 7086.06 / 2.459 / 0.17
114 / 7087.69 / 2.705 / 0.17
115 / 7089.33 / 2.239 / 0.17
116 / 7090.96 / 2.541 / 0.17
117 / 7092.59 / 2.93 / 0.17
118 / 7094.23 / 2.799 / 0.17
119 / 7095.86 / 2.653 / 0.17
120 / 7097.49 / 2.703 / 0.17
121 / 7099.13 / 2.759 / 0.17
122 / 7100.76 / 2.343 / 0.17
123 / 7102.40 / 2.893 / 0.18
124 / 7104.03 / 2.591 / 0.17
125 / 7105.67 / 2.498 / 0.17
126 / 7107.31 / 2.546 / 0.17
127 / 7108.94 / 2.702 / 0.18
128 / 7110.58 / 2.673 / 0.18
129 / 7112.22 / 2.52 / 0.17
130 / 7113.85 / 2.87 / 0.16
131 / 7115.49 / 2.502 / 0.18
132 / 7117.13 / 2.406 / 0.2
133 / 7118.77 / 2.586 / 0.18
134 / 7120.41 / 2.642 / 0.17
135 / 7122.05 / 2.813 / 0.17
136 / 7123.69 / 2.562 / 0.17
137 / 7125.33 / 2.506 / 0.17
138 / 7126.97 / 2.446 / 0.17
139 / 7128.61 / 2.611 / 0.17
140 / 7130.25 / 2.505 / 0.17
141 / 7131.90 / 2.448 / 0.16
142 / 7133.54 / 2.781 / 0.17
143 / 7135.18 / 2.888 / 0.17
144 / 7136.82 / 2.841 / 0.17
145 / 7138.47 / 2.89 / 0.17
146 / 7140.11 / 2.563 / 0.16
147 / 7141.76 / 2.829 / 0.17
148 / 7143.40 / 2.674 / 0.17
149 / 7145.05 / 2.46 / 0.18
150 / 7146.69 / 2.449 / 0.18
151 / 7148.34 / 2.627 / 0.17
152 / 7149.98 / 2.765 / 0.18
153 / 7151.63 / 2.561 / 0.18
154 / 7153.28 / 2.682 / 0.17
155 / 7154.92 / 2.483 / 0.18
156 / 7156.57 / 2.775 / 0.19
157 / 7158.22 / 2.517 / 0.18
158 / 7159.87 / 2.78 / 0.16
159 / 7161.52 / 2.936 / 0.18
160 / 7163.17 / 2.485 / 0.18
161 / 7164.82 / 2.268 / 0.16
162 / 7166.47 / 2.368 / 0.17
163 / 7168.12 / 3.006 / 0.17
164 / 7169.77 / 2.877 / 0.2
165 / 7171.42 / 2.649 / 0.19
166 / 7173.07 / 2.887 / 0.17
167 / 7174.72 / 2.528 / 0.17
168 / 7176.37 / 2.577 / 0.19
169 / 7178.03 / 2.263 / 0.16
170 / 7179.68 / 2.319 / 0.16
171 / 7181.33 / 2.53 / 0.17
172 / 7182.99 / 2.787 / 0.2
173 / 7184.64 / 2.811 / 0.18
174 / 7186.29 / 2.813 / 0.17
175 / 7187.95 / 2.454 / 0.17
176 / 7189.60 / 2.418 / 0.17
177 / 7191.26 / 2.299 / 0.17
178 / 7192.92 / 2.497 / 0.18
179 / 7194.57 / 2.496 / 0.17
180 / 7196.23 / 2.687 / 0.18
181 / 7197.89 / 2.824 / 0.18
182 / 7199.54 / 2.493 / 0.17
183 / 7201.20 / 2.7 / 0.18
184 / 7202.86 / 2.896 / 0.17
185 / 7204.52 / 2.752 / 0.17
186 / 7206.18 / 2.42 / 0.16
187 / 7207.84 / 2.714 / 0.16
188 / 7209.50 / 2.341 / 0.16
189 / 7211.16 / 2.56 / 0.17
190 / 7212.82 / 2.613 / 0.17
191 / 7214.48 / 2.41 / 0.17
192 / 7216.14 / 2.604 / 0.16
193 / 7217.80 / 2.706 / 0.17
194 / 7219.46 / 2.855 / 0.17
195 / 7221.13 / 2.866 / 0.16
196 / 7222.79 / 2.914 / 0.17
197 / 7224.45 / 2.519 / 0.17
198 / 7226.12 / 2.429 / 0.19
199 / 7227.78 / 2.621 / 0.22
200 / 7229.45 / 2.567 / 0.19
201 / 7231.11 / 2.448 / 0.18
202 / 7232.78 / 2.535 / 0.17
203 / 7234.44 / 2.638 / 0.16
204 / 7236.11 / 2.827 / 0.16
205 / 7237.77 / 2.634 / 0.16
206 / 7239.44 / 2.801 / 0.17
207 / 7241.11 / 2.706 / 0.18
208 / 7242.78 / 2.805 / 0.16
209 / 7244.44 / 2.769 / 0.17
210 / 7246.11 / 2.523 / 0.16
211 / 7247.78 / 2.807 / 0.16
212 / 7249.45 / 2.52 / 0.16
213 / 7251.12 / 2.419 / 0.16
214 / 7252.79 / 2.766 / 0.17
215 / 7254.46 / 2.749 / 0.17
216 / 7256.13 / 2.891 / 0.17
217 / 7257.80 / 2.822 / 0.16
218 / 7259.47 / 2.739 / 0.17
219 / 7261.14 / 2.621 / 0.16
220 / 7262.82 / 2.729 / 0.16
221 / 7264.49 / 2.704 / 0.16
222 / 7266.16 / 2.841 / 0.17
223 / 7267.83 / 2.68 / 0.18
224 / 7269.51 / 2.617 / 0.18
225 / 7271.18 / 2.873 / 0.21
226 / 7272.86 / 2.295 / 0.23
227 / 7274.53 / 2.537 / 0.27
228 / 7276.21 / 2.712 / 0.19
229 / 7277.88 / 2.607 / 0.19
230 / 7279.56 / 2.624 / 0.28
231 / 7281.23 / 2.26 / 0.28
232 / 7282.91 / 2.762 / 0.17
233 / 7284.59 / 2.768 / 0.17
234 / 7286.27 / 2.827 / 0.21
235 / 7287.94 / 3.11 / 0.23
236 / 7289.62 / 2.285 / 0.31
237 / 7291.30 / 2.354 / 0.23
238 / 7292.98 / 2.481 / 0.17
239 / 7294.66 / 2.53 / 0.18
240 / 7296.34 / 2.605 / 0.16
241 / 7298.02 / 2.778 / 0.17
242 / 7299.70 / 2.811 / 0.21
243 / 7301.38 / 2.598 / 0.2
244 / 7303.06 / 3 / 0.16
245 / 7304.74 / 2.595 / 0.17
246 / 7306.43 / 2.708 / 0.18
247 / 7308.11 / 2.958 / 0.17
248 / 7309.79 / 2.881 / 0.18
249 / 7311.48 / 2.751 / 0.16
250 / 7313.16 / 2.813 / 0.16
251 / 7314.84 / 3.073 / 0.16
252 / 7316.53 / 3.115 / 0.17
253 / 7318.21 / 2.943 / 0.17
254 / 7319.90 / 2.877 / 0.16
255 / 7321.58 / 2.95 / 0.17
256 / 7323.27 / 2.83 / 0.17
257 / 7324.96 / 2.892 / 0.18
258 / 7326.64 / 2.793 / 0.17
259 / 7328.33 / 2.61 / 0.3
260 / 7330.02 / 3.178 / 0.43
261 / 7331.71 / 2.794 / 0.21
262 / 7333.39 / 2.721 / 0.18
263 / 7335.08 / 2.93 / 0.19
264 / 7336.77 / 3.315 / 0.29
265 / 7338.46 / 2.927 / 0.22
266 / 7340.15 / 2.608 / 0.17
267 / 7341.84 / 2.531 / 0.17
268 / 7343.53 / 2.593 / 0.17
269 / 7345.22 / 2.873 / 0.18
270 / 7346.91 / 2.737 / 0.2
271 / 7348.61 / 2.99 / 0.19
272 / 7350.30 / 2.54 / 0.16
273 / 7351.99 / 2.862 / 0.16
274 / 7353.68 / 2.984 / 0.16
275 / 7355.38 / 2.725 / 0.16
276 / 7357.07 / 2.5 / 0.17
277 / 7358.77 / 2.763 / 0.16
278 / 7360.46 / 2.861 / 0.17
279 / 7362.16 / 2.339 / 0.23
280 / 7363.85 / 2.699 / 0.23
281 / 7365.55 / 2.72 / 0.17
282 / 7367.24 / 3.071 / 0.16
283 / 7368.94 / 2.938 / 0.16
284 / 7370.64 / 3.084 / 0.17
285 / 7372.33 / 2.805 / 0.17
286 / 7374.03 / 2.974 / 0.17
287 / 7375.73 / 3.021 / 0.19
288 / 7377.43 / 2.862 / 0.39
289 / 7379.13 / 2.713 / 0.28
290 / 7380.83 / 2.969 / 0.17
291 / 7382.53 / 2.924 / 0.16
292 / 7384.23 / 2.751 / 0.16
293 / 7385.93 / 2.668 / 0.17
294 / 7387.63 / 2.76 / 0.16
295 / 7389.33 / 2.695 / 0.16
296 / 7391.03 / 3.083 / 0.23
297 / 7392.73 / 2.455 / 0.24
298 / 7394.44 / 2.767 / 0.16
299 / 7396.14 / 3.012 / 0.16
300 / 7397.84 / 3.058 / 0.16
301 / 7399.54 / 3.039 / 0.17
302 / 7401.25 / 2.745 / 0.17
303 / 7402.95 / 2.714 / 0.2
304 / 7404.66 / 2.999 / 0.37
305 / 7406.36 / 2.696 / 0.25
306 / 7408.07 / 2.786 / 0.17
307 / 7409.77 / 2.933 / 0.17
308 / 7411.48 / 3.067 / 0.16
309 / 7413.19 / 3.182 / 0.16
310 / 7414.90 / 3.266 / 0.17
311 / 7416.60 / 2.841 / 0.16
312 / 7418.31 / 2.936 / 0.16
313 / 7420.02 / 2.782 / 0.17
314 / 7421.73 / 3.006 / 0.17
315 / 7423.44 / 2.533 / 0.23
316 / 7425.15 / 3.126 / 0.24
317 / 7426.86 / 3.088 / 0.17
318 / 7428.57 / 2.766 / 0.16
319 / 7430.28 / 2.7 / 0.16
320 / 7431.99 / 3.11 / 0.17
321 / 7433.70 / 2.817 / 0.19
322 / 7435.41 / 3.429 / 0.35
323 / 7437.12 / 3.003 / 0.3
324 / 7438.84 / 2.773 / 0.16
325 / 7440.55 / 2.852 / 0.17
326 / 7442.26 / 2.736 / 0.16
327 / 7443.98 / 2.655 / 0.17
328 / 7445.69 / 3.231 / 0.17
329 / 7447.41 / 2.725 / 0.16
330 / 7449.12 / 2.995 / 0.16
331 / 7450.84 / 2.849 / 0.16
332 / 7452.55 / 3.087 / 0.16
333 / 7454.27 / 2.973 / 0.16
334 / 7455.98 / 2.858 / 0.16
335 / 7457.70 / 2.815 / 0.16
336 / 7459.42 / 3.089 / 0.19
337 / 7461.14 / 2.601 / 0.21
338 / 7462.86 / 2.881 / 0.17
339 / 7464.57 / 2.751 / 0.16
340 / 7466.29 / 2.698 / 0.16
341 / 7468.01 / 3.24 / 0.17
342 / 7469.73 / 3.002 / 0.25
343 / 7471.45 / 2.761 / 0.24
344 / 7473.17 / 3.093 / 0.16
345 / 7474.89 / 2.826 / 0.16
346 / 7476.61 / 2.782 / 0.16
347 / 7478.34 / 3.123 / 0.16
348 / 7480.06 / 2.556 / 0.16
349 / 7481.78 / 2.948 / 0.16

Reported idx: 0.03 mag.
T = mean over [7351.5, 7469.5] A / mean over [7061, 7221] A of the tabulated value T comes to 1.1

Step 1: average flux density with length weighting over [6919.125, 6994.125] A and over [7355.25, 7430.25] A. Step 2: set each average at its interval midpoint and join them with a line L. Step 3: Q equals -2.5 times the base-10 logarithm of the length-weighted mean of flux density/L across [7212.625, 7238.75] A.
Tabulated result 0.08 mag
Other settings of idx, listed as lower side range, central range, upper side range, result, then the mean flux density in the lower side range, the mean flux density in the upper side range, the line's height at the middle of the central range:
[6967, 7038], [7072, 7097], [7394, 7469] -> 0.08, 2.88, 2.92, 2.88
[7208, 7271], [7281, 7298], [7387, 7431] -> 0.05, 2.67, 2.89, 2.73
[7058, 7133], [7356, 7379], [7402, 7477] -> 0.02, 2.64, 2.91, 2.85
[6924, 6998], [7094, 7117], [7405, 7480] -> 0.09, 2.85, 2.91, 2.87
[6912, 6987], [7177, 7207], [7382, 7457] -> 0.12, 2.85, 2.9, 2.87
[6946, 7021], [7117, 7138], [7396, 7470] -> 0.10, 2.85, 2.92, 2.87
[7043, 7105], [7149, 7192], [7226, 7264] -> 0.03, 2.71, 2.67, 2.69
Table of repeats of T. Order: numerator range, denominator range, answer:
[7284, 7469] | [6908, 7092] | 1.01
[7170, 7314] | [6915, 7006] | 0.93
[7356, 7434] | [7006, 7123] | 1.04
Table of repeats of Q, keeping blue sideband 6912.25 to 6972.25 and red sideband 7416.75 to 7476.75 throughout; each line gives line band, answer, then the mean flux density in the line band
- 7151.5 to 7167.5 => 0.11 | 2.59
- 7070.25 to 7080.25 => 0.04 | 2.76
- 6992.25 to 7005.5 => 0.02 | 2.8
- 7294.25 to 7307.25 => 0.07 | 2.71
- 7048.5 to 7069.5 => 0.07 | 2.69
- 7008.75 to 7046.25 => -0.01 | 2.88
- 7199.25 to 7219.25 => 0.10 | 2.61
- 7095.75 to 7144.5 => 0.09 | 2.64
